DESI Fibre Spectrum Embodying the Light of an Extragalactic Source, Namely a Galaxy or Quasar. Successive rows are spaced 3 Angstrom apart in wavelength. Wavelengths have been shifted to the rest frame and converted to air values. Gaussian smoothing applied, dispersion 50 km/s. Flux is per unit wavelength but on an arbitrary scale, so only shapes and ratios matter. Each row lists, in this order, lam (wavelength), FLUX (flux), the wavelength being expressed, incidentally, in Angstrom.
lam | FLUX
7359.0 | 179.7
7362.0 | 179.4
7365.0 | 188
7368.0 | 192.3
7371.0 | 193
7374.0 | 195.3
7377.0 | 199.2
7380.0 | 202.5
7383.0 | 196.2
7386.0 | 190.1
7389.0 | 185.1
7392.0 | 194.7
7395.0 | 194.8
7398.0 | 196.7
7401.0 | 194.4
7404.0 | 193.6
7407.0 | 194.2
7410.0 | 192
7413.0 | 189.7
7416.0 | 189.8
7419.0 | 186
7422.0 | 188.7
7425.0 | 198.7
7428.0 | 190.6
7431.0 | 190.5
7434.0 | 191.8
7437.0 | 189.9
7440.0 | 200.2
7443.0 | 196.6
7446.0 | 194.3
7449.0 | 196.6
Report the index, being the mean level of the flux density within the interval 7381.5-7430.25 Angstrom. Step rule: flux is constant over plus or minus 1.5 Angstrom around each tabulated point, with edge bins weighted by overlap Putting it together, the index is 192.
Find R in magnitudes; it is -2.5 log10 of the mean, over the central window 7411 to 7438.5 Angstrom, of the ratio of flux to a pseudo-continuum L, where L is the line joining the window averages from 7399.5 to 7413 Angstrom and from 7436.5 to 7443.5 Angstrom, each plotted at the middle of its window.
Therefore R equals 0.02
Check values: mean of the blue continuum 193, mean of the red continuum 196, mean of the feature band 191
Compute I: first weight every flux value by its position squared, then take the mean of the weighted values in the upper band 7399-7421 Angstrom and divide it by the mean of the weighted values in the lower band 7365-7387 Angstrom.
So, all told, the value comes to 1.0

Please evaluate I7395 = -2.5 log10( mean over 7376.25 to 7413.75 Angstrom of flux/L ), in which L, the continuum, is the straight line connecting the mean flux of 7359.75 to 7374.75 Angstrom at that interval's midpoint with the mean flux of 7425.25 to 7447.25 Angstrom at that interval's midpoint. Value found -0.02 mag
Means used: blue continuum 189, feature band 194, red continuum 194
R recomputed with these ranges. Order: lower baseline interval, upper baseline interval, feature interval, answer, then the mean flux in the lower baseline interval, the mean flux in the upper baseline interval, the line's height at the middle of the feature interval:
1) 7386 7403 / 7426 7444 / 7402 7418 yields 0.01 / 193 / 193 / 193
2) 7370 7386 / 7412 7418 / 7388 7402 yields 0.00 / 197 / 189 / 193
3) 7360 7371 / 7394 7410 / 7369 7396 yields -0.02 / 187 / 194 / 191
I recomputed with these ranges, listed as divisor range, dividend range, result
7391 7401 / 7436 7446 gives 1.01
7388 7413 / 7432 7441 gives 1.01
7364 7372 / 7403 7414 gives 1.02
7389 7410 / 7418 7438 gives 0.99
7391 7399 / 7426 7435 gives 0.99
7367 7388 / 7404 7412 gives 1.00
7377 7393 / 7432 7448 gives 1.02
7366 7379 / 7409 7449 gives 1.00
